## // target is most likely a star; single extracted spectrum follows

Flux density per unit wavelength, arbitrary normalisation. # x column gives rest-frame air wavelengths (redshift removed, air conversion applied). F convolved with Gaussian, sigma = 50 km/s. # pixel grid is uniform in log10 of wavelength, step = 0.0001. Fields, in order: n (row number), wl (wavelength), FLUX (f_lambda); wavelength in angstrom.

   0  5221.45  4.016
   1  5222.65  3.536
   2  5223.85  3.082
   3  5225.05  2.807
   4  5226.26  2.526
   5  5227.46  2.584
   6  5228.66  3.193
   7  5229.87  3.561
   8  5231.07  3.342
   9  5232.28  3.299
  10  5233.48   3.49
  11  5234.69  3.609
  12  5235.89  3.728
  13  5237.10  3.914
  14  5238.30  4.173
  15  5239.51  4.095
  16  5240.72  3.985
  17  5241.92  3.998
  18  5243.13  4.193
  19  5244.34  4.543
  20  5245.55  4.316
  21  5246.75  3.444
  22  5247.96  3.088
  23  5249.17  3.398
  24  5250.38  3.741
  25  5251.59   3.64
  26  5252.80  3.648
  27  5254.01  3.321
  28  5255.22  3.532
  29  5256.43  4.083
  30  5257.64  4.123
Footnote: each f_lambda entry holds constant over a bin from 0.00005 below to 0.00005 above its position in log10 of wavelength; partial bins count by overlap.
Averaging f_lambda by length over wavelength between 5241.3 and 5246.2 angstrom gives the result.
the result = 4.26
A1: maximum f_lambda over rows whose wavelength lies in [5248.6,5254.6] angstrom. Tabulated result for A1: 3.741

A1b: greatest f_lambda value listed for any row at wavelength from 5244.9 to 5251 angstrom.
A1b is 4.316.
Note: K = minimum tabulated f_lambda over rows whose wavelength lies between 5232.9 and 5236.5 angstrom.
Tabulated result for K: 3.49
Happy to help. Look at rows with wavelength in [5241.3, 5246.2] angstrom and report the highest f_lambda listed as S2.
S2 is 4.543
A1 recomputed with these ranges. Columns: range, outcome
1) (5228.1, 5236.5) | 3.728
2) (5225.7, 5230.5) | 3.561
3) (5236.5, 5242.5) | 4.173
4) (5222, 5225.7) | 3.536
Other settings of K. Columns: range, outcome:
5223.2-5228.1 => 2.526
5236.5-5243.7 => 3.914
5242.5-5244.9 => 4.193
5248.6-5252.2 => 3.398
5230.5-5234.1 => 3.299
